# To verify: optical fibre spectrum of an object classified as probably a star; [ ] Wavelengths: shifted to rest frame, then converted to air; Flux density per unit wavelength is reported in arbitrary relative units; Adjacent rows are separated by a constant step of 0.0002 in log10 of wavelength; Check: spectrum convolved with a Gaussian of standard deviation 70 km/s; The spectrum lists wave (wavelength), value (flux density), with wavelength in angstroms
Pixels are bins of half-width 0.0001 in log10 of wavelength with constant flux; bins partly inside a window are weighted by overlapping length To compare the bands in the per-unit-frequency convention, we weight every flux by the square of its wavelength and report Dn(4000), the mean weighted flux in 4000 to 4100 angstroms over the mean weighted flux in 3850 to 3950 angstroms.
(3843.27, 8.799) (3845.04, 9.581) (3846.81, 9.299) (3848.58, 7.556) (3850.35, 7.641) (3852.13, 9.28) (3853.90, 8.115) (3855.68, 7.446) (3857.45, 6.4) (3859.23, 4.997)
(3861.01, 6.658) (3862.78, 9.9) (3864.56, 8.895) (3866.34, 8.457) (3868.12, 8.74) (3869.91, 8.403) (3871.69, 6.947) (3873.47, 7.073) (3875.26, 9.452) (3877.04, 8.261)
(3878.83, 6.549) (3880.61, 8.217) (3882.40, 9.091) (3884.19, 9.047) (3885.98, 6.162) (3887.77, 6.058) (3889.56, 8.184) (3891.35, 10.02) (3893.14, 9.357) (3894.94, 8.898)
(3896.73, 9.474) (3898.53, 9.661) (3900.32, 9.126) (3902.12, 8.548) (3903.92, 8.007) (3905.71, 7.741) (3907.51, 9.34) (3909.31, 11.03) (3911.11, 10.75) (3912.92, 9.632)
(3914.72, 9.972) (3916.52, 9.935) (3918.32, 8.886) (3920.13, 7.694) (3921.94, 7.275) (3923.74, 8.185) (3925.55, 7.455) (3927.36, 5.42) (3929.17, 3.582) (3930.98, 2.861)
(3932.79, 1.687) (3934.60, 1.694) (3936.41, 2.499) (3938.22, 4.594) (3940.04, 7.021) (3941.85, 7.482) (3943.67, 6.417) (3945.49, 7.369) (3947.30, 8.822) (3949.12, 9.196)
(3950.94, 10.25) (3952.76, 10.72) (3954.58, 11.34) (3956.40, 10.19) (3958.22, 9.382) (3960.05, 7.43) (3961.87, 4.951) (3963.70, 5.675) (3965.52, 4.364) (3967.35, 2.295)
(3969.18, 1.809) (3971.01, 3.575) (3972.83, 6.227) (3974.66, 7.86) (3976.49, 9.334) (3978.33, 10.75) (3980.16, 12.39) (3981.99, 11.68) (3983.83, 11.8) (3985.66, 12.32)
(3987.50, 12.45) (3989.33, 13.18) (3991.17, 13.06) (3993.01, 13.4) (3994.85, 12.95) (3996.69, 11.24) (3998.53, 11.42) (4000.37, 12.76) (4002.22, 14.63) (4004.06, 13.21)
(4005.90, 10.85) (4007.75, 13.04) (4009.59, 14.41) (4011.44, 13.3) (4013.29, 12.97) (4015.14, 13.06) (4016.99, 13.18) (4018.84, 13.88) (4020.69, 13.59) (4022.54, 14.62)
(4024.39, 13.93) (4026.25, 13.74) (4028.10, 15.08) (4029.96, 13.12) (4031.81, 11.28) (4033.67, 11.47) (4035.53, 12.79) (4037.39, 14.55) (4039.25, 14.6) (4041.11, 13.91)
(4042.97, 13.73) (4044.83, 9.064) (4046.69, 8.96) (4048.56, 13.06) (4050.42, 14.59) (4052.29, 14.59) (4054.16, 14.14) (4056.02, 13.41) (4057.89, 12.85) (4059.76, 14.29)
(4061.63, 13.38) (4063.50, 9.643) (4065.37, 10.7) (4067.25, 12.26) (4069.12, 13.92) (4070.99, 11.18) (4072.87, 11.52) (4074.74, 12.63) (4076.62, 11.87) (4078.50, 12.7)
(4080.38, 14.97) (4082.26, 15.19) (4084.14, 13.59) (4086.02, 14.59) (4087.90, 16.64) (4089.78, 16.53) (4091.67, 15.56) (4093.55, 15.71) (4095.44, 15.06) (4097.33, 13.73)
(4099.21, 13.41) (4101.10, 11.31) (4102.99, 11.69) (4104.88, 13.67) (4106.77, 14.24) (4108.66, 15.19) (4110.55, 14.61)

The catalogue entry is 1.88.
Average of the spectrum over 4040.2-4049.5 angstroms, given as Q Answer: 11.8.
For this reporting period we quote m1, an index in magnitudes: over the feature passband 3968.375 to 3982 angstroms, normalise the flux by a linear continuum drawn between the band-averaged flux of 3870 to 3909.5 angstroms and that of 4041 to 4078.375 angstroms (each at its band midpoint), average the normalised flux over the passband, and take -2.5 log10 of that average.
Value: 0.33 mag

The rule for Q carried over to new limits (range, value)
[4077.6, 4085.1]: 14.1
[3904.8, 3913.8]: 9.7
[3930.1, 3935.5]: 2.08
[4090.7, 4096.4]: 15.4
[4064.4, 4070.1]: 12.3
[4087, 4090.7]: 16.6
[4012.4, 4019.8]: 13.3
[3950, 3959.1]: 10.4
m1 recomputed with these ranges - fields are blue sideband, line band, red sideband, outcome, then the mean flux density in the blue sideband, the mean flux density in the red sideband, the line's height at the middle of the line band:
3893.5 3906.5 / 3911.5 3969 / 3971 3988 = 0.34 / 8.81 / 10.1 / 9.47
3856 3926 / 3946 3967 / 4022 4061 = 0.26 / 8.42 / 13.2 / 10.5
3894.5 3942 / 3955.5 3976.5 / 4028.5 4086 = 0.47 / 7.33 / 12.8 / 9.22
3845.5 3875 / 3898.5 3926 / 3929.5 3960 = -0.22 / 7.92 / 6.93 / 7.31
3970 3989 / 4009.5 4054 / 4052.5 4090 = -0.12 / 9.91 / 13.3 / 11.8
